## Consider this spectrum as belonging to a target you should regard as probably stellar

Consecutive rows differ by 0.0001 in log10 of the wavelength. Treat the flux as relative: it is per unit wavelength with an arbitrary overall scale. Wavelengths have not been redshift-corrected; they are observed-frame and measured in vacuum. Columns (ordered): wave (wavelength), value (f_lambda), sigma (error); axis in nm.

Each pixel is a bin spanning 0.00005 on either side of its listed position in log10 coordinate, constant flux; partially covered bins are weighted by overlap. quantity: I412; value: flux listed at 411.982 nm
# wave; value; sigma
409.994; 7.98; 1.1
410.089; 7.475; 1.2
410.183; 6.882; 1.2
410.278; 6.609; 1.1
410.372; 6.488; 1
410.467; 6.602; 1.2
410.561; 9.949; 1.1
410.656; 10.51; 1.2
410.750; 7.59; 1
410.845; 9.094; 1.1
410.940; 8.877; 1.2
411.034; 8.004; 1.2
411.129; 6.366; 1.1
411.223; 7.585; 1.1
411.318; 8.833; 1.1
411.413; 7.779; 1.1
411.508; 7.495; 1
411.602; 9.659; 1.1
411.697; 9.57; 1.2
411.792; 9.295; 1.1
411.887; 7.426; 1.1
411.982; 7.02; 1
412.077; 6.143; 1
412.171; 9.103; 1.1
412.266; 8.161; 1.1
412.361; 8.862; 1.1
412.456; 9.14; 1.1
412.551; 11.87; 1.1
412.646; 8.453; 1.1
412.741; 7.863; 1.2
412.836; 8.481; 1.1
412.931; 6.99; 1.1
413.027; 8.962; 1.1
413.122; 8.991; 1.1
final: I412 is 7.02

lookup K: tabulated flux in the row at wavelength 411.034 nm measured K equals 8.004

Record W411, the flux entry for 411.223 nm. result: 7.585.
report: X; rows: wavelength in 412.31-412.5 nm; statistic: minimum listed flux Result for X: 8.862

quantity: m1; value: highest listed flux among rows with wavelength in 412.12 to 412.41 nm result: 9.103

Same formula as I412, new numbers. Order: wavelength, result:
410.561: 9.949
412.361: 8.862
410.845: 9.094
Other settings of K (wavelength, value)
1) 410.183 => 6.882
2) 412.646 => 8.453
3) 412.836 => 8.481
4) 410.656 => 10.51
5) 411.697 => 9.57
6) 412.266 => 8.161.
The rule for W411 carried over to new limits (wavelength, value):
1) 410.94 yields 8.877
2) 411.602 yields 9.659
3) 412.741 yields 7.863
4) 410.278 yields 6.609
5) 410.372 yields 6.488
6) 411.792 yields 9.295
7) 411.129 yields 6.366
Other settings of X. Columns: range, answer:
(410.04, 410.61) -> 6.488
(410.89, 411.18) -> 6.366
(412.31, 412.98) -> 6.99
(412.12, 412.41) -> 8.161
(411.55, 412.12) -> 6.143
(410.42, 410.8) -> 6.602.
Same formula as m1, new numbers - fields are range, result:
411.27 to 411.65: 9.659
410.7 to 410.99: 9.094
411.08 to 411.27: 7.585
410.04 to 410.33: 7.475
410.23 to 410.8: 10.51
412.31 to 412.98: 11.87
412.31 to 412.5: 9.14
